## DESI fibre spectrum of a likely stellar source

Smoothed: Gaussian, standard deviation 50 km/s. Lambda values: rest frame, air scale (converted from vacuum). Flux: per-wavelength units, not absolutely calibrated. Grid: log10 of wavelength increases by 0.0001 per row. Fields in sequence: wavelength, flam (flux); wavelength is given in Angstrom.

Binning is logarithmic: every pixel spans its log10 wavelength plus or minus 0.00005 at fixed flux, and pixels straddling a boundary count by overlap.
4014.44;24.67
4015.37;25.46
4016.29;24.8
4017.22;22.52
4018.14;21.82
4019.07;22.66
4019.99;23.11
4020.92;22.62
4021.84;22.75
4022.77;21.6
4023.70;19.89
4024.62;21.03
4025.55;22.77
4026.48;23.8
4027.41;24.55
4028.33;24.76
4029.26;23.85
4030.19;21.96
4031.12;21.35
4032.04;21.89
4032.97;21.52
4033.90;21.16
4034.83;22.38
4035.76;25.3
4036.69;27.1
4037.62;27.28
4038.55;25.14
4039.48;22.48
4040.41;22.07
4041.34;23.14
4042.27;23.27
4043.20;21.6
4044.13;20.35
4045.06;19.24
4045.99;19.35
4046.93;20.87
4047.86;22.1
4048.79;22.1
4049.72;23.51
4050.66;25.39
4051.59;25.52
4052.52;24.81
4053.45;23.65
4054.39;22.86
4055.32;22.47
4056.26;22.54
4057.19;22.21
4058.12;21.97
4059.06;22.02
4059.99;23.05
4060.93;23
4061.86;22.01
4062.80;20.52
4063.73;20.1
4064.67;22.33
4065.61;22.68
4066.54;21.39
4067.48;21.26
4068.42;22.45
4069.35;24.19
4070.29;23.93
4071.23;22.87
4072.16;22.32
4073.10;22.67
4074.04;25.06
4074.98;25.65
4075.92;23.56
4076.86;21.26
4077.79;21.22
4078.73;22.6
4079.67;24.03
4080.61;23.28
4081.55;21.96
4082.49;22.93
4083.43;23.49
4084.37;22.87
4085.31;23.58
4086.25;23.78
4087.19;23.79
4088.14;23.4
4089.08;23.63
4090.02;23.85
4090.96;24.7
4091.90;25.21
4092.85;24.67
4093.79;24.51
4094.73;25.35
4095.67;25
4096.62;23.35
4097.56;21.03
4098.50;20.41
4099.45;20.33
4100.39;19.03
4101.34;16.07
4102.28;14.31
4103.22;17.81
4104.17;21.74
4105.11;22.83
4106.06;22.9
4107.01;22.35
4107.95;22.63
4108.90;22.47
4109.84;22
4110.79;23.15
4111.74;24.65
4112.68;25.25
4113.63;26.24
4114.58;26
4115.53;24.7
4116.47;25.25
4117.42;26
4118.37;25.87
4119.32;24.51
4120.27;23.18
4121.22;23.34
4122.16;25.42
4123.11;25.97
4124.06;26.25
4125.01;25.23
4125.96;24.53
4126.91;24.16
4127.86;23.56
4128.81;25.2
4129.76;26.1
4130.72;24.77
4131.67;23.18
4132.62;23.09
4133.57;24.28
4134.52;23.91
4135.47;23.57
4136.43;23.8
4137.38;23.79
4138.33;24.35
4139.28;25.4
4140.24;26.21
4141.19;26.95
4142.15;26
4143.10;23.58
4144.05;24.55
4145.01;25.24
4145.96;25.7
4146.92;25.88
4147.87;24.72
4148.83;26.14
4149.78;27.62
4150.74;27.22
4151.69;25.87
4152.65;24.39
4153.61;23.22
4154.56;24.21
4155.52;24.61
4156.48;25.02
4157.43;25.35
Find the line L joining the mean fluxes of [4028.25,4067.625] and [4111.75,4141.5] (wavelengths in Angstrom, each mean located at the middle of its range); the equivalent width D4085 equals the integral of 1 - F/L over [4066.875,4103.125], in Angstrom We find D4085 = 1.5 Angstrom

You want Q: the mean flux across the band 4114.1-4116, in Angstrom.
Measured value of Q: 25.3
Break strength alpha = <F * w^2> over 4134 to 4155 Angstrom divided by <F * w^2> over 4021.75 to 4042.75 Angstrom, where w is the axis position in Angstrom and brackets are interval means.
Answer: 1.15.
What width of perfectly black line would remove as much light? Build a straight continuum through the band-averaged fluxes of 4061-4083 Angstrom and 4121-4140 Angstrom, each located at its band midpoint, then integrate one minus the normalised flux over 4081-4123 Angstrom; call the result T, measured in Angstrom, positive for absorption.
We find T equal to 0.89 Angstrom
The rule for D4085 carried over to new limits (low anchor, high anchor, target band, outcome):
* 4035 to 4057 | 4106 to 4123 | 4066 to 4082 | 0.46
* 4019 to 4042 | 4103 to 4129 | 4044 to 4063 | 0.75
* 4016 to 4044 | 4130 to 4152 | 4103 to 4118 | 0.53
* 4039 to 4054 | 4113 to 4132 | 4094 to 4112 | 2.13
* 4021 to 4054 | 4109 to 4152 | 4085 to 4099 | 0.18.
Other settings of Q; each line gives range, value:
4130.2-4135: 23.9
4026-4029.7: 24.2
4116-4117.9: 25.6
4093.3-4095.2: 25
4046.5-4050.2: 22.2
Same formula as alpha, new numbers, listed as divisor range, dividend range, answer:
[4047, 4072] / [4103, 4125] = 1.09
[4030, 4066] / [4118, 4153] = 1.15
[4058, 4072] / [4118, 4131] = 1.15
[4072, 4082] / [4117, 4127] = 1.11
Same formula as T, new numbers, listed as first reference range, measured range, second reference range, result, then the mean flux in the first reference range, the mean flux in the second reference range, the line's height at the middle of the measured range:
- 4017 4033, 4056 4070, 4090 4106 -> 0.0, 22.5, 21.7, 22.1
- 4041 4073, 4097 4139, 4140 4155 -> 2.0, 22.4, 25.5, 24.5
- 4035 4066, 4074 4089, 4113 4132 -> 0.3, 22.8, 25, 23.7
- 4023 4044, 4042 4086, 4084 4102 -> 0.6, 23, 22.8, 22.9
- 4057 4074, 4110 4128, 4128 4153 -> -0.5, 22.3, 25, 24.3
